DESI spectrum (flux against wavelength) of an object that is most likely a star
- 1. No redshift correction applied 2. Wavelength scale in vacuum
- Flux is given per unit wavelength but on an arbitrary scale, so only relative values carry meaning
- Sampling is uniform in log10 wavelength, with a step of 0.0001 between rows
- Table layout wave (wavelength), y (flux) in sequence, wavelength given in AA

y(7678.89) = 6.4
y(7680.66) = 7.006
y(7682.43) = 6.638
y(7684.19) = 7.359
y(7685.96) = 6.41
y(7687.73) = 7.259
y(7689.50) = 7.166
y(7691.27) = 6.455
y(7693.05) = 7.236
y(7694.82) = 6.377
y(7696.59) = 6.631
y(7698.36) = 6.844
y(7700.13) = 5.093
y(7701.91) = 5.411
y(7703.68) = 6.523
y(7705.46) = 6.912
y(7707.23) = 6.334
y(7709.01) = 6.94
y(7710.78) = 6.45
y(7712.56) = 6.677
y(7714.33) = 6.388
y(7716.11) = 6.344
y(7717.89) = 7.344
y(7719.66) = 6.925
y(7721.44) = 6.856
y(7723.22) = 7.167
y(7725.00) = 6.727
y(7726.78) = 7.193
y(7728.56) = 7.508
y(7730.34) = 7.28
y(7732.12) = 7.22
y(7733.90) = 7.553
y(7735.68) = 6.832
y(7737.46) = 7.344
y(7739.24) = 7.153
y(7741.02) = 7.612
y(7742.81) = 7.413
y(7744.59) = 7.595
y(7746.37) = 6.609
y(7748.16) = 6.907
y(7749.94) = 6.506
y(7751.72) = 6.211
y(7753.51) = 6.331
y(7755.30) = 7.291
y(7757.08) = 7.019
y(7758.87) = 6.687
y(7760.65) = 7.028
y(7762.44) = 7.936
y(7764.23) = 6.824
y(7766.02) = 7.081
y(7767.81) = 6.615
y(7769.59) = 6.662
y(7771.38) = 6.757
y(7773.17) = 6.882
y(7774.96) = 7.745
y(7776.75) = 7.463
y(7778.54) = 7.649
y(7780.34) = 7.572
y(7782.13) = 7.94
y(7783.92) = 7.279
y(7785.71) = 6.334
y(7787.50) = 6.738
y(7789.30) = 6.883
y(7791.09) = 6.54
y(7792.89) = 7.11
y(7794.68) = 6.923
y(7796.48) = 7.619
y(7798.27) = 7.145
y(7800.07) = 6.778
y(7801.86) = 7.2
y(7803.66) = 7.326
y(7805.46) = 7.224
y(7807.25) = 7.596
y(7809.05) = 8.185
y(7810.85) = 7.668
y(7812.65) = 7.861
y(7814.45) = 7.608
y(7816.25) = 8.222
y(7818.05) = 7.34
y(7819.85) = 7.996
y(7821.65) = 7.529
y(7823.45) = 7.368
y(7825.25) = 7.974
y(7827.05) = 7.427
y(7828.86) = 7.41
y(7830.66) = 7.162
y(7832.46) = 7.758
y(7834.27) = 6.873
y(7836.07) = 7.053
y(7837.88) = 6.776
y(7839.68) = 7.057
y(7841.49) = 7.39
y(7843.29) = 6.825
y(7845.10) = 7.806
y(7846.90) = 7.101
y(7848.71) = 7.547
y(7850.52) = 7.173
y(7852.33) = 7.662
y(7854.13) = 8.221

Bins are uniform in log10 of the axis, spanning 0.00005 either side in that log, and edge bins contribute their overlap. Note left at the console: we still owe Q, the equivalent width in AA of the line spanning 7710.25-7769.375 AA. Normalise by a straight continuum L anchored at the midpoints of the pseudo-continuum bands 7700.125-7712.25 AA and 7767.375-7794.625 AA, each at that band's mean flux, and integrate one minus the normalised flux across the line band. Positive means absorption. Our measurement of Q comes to -2.8 AA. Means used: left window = 6.34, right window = 7.08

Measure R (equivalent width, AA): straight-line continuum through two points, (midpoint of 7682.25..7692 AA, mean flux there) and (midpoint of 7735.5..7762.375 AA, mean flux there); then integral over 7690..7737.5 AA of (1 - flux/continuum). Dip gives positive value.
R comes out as 1.35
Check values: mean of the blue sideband 6.91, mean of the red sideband 7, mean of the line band 6.75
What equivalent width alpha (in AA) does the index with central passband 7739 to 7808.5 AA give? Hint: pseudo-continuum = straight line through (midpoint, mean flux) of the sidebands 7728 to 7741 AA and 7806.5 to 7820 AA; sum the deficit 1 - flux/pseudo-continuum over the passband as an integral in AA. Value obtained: 4.2 AA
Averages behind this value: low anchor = 7.29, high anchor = 7.8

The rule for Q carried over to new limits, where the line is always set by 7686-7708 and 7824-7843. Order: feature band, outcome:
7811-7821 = -0.9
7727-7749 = -1.7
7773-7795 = -0.6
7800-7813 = -0.7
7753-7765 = -0.3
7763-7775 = 0.0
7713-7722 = -0.2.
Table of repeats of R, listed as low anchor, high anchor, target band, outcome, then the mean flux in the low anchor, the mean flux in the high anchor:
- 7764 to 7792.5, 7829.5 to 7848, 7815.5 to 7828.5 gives -0.9 AA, 7.07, 7.19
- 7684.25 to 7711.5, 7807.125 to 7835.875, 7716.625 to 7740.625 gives -1.2 AA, 6.56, 7.61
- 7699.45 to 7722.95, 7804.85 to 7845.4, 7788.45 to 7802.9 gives 0.4 AA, 6.51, 7.48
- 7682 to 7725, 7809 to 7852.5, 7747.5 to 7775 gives 0.5 AA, 6.66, 7.45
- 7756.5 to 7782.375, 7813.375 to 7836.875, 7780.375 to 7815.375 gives 0.4 AA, 7.17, 7.52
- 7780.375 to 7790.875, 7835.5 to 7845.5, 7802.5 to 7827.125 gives -2.0 AA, 7.05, 7.12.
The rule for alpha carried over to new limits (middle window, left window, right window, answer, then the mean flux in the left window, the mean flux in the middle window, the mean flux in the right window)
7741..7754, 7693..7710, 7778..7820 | -0.1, 6.39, 6.87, 7.35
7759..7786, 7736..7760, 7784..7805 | -0.8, 6.97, 7.19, 6.98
